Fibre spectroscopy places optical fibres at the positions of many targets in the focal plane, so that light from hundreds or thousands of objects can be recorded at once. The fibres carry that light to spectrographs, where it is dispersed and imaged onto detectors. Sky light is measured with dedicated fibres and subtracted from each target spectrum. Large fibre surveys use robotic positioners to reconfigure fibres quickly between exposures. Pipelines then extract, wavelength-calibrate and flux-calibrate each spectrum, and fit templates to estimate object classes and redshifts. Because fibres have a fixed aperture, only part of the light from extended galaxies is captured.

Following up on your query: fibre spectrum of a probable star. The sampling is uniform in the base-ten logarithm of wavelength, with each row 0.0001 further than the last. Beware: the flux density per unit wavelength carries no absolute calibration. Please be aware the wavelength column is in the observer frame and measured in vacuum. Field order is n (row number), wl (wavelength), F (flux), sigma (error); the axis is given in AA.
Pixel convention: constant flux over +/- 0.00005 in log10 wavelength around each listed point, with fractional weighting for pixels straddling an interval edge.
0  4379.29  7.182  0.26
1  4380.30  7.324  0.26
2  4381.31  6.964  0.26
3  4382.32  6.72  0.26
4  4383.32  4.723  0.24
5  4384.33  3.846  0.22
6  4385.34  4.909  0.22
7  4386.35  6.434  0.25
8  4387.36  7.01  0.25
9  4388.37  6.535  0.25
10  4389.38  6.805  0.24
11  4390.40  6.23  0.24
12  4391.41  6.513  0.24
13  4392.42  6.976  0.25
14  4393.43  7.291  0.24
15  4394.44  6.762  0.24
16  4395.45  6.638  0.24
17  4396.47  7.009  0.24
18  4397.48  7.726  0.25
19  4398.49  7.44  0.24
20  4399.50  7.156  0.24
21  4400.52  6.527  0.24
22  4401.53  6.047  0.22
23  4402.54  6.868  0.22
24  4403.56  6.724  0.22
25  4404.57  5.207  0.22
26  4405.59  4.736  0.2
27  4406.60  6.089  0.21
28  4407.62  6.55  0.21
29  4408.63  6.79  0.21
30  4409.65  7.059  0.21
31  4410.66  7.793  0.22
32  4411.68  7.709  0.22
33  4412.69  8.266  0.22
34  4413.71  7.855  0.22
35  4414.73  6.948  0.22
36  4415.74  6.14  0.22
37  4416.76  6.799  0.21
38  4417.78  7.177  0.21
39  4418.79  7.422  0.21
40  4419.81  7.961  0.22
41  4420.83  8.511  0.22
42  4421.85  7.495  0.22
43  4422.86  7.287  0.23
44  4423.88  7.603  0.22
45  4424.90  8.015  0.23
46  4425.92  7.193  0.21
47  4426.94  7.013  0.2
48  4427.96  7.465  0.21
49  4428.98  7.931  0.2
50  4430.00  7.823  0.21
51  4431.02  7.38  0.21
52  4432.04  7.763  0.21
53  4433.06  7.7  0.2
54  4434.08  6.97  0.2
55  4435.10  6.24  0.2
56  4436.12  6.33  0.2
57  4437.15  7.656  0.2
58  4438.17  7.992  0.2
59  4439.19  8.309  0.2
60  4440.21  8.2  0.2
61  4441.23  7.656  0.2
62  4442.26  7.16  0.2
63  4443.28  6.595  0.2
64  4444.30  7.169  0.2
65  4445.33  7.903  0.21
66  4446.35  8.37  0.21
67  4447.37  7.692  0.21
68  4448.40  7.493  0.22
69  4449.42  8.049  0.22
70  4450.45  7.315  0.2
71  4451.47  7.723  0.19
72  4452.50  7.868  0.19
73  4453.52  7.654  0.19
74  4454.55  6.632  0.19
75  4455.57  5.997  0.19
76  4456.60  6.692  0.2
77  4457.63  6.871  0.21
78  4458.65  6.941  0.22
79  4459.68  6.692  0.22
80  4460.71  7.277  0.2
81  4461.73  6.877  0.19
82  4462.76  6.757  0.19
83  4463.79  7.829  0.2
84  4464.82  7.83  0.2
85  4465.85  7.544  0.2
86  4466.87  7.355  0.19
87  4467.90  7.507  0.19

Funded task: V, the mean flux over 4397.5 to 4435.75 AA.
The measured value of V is 7.13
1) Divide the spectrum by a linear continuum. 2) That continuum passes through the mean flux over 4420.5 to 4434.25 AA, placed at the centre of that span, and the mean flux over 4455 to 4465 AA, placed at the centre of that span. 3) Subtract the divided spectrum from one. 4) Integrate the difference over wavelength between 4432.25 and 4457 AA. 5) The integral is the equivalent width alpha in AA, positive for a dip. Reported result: -0.5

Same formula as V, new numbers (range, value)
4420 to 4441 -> 7.55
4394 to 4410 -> 6.57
